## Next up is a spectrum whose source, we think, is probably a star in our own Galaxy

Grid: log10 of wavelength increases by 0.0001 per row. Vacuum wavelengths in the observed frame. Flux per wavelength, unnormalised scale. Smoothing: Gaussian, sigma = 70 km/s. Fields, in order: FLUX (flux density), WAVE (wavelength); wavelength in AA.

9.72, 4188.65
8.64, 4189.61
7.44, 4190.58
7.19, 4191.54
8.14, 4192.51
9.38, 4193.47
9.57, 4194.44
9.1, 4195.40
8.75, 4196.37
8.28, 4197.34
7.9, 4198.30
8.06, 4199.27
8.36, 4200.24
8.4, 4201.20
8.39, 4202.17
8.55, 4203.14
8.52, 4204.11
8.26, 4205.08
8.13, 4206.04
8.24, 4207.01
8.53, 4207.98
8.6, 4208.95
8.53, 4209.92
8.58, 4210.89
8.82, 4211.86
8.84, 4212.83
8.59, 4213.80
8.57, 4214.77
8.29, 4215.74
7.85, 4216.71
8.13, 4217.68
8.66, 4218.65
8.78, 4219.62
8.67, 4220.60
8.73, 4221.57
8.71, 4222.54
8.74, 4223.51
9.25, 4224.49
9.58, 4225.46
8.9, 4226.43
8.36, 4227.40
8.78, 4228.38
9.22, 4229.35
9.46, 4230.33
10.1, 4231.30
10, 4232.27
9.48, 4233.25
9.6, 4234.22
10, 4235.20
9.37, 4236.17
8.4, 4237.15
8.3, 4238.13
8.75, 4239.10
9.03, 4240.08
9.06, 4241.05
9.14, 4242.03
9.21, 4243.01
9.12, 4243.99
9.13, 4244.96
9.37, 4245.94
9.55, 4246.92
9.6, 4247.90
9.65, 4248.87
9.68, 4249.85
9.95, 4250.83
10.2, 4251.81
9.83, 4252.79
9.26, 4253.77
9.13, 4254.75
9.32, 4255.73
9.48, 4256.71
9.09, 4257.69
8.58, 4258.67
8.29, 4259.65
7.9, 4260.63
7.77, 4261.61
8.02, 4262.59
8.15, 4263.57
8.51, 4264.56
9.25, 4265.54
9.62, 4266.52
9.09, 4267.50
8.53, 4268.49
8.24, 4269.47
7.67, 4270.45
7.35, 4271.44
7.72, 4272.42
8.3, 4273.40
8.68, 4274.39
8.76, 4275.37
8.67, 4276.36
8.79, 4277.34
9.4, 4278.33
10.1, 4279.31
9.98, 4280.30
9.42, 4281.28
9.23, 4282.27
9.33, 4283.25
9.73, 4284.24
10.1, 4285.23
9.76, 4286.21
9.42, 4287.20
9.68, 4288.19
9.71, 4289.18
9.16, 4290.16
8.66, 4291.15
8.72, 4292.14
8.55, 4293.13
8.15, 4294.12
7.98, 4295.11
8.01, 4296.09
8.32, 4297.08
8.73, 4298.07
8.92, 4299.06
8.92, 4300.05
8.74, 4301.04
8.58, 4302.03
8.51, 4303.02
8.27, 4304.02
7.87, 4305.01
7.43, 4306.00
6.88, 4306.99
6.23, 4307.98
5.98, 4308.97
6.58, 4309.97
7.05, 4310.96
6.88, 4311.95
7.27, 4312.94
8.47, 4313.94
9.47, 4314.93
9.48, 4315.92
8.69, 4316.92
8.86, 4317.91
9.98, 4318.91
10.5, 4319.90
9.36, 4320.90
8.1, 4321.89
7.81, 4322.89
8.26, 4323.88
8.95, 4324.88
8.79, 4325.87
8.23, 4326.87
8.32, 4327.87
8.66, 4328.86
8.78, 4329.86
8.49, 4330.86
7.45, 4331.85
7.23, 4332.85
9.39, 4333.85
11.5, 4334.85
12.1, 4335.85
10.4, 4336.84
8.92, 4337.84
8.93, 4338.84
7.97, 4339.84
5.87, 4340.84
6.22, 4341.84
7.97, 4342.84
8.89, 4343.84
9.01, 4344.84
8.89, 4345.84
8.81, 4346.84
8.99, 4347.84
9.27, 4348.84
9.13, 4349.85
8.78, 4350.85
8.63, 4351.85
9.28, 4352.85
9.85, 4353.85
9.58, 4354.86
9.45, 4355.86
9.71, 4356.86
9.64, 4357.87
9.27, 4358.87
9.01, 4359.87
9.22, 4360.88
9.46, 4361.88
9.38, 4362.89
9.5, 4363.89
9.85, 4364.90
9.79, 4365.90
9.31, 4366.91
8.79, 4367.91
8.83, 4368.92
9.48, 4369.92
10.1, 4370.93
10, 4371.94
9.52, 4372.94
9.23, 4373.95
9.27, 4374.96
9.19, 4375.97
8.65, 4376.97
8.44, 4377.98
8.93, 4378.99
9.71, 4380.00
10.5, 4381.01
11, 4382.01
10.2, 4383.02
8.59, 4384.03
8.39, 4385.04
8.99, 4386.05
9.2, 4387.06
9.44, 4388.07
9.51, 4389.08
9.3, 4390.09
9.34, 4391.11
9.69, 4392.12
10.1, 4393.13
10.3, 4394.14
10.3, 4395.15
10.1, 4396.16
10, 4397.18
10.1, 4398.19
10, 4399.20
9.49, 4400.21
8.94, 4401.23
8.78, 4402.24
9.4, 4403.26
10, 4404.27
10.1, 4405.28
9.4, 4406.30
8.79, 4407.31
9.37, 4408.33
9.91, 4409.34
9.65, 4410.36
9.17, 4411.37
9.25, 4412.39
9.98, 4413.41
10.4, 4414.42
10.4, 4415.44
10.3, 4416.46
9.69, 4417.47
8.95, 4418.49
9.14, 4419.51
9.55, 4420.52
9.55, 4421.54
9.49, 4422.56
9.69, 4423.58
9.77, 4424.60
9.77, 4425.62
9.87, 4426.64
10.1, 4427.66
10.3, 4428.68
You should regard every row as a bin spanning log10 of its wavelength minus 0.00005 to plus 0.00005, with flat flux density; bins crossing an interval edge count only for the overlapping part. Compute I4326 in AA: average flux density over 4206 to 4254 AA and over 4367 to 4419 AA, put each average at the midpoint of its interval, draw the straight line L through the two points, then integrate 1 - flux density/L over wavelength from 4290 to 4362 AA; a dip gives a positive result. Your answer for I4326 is 5.7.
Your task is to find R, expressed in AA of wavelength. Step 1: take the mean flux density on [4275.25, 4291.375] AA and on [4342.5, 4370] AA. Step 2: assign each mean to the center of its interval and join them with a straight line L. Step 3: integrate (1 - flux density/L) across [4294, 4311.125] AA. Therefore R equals 2.79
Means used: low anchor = 9.43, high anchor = 9.21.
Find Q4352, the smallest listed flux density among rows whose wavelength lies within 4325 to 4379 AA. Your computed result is 5.87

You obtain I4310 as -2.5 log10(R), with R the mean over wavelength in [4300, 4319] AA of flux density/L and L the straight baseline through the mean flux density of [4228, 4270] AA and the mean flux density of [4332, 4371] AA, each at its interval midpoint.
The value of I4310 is 0.15 mag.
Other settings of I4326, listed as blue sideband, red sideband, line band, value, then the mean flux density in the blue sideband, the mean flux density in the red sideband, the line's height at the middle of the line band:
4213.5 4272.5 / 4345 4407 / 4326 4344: 1.3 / 8.94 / 9.44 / 9.29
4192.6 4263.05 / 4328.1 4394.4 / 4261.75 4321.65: 2.9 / 8.89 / 9.2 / 9.04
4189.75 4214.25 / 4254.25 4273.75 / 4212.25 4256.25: -3.3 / 8.45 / 8.5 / 8.48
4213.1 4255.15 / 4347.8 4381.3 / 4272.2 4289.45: -0.2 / 9.12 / 9.34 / 9.2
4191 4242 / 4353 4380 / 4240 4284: -0.3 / 8.74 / 9.37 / 8.93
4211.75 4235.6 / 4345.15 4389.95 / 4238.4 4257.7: -0.7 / 8.96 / 9.33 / 9.03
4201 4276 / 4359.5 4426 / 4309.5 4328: 1.5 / 8.84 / 9.54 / 9.21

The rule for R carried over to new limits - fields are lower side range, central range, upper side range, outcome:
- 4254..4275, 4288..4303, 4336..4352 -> -0.2 AA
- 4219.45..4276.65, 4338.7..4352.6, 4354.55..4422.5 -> 1.4 AA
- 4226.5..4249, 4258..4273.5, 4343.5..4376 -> 1.6 AA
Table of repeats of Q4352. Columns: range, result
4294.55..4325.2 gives 5.98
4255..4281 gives 7.35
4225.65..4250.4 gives 8.3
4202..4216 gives 8.13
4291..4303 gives 7.98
